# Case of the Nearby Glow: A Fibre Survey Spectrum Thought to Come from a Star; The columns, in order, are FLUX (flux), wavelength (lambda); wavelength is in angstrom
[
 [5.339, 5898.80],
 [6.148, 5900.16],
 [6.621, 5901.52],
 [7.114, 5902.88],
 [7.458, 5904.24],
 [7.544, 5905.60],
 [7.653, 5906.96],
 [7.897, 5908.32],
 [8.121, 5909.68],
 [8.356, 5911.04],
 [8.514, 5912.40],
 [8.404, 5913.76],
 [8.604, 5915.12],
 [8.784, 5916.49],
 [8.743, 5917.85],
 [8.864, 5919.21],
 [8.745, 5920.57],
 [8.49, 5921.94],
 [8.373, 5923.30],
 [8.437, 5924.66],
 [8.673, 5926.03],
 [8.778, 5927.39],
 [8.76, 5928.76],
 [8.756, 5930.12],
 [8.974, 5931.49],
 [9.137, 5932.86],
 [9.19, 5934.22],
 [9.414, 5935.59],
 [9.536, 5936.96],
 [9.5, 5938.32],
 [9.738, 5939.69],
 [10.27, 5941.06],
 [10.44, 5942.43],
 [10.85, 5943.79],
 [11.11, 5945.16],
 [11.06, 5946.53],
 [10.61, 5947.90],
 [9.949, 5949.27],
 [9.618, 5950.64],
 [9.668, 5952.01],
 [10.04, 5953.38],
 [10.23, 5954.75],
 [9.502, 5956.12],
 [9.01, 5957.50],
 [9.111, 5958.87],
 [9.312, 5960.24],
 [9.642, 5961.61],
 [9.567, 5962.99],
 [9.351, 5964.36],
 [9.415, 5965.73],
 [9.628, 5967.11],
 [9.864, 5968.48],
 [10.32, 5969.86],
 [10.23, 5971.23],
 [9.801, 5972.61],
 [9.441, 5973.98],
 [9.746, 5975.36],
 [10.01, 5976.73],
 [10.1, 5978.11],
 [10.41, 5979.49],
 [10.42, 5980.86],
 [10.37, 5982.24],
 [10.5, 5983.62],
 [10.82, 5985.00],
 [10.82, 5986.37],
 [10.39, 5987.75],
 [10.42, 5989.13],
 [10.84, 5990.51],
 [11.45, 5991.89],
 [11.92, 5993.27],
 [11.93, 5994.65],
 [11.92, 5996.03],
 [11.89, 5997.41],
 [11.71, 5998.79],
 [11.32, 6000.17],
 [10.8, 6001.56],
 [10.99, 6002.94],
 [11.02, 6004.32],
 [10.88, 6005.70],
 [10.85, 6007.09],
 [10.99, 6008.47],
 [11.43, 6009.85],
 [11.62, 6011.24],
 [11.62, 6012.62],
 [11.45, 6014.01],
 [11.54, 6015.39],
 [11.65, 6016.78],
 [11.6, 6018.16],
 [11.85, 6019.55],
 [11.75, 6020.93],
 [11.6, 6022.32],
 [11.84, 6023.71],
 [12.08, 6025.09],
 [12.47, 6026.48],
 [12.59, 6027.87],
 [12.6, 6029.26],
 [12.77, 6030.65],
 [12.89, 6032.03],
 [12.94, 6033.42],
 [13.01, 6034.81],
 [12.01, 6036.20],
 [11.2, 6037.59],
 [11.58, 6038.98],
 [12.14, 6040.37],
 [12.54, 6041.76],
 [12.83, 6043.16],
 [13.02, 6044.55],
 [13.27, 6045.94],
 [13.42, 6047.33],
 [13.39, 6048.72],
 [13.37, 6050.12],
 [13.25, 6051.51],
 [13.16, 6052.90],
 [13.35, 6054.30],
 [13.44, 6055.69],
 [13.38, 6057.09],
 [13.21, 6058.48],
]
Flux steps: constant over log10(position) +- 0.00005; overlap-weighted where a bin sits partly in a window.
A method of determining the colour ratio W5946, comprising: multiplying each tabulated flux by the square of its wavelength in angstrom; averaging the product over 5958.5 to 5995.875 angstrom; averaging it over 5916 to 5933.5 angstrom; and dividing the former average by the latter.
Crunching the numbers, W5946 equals 1.20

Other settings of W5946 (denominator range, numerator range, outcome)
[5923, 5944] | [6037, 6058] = 1.44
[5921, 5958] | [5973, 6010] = 1.16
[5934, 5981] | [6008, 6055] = 1.28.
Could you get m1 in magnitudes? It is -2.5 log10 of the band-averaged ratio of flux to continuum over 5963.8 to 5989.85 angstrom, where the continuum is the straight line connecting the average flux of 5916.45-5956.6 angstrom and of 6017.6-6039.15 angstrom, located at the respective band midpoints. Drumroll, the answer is 0.059 mag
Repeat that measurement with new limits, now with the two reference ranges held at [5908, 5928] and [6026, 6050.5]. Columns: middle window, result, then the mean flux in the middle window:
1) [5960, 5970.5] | 0.06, 9.64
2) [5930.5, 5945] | -0.06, 9.74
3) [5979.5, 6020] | 0.01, 11.2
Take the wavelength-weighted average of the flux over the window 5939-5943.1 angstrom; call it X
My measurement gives 10.1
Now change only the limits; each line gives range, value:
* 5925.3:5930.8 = 8.74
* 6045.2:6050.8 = 13.4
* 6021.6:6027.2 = 12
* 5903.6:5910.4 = 7.74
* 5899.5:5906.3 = 6.98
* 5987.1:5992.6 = 10.8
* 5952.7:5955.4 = 10.1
